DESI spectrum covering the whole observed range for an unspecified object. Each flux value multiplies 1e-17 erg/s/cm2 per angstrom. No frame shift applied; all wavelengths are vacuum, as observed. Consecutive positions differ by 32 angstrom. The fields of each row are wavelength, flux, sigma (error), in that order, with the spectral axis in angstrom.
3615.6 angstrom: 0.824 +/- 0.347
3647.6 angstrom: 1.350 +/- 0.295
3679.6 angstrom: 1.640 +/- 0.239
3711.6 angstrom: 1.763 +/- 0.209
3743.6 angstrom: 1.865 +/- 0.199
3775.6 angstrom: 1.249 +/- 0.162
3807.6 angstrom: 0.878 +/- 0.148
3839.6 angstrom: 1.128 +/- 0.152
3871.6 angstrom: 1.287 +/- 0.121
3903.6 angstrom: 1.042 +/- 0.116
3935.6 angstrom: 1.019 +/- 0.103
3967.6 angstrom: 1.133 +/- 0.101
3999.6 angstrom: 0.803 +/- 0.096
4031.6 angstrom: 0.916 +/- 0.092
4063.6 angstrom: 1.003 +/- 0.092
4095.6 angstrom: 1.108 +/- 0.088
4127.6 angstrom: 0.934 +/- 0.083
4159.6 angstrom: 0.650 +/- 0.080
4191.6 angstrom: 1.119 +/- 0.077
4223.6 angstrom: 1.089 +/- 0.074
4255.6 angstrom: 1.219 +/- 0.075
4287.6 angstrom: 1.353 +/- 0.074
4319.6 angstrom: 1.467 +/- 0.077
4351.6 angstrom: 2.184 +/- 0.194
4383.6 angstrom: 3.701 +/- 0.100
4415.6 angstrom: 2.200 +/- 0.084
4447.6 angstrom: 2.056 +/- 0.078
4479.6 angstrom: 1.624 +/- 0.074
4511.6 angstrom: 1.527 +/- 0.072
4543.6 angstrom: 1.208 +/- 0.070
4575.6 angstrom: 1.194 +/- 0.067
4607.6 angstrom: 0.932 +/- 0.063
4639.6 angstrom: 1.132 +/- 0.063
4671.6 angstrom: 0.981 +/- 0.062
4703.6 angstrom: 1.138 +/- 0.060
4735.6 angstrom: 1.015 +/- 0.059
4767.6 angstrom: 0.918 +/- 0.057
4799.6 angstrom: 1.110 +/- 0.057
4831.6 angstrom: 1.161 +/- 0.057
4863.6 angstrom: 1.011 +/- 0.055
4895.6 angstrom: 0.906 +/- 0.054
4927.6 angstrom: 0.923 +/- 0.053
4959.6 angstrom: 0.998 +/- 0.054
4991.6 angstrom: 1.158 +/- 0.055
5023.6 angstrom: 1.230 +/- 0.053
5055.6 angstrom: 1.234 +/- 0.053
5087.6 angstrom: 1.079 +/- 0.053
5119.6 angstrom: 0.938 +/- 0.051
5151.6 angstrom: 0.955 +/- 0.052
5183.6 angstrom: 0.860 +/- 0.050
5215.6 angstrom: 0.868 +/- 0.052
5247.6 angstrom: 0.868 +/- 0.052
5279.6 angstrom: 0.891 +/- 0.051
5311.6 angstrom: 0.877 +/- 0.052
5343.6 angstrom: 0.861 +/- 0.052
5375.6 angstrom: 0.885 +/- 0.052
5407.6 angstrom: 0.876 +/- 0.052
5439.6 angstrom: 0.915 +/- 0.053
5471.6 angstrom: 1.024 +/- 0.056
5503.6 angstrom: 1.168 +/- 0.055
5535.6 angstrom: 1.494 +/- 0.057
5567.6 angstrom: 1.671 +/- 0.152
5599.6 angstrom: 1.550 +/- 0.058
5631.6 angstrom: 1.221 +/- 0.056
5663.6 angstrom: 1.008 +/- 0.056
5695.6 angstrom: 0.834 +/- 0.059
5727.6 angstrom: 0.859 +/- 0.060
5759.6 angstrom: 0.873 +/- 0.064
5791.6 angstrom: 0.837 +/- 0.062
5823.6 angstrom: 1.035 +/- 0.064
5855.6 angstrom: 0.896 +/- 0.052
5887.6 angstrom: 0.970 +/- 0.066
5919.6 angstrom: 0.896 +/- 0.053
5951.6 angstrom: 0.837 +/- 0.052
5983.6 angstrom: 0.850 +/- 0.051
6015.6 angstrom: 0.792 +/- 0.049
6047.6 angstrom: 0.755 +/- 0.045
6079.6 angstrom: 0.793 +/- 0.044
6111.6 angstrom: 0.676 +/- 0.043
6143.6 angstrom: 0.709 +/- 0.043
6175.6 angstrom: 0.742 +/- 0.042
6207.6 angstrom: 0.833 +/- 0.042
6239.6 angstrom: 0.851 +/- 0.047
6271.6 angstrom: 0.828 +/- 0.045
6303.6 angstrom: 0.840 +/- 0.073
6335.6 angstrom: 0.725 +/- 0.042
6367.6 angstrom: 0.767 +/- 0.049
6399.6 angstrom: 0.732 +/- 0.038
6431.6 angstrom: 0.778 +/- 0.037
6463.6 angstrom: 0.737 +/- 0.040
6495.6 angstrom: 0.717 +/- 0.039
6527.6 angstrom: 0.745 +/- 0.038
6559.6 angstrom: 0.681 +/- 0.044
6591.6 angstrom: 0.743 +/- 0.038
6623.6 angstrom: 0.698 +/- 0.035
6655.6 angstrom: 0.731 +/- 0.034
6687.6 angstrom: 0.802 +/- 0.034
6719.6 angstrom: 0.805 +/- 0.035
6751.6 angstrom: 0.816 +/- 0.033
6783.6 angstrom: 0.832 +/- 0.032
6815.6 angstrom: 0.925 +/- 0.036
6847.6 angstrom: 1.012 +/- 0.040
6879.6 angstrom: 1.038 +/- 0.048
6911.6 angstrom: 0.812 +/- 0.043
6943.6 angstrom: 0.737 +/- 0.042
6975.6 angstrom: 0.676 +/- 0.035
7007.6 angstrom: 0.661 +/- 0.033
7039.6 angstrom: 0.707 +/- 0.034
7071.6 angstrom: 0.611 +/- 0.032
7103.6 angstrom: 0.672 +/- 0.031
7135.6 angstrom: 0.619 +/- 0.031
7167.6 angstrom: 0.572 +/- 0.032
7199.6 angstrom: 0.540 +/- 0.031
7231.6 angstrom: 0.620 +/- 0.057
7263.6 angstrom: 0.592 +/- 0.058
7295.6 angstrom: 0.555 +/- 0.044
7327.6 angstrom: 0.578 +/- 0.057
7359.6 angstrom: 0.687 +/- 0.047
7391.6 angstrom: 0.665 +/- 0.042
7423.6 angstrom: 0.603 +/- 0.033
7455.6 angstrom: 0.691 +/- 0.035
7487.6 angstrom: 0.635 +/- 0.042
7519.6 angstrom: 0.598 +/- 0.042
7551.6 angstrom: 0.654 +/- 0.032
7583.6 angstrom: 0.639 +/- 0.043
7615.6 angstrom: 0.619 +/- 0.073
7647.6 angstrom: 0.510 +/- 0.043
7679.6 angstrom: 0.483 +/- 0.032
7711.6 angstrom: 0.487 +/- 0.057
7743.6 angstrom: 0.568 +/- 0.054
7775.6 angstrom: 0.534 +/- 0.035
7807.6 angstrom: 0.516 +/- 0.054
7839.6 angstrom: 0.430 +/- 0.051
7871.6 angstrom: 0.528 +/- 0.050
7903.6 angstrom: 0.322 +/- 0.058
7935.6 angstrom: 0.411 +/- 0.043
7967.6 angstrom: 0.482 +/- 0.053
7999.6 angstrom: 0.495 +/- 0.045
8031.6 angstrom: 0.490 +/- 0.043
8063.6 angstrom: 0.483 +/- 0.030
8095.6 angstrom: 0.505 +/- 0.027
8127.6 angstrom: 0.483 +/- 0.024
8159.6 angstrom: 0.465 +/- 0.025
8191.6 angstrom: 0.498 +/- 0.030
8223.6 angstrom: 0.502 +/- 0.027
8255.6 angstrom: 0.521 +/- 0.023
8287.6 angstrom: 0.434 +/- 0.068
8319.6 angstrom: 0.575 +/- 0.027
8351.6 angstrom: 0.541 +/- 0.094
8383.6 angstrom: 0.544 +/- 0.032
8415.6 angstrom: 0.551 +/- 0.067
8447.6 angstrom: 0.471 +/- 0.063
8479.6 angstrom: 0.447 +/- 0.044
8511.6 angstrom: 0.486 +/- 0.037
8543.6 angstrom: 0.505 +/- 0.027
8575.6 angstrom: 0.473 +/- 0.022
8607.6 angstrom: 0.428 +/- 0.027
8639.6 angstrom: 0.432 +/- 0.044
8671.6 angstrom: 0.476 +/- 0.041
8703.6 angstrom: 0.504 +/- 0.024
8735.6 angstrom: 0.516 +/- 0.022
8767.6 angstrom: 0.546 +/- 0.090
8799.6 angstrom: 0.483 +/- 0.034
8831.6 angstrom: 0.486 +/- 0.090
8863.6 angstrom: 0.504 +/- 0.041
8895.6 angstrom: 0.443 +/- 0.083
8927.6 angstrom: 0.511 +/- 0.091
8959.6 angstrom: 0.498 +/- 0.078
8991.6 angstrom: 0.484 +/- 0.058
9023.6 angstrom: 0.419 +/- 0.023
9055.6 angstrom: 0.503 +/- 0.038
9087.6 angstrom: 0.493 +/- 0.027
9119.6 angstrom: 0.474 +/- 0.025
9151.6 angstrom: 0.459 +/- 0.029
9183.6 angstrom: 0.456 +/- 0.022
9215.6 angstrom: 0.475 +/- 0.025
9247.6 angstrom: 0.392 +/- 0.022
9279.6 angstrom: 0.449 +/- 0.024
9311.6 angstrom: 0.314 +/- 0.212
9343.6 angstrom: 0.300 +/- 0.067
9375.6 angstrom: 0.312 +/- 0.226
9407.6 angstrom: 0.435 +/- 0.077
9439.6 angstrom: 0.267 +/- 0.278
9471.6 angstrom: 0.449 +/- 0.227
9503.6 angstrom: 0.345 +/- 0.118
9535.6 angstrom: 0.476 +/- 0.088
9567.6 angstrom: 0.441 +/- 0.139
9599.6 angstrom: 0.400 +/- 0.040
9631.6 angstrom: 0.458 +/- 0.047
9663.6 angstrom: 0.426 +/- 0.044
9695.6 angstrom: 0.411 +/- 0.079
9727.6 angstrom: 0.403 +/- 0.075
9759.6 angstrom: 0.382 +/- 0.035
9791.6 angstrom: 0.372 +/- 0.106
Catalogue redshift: 2.60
